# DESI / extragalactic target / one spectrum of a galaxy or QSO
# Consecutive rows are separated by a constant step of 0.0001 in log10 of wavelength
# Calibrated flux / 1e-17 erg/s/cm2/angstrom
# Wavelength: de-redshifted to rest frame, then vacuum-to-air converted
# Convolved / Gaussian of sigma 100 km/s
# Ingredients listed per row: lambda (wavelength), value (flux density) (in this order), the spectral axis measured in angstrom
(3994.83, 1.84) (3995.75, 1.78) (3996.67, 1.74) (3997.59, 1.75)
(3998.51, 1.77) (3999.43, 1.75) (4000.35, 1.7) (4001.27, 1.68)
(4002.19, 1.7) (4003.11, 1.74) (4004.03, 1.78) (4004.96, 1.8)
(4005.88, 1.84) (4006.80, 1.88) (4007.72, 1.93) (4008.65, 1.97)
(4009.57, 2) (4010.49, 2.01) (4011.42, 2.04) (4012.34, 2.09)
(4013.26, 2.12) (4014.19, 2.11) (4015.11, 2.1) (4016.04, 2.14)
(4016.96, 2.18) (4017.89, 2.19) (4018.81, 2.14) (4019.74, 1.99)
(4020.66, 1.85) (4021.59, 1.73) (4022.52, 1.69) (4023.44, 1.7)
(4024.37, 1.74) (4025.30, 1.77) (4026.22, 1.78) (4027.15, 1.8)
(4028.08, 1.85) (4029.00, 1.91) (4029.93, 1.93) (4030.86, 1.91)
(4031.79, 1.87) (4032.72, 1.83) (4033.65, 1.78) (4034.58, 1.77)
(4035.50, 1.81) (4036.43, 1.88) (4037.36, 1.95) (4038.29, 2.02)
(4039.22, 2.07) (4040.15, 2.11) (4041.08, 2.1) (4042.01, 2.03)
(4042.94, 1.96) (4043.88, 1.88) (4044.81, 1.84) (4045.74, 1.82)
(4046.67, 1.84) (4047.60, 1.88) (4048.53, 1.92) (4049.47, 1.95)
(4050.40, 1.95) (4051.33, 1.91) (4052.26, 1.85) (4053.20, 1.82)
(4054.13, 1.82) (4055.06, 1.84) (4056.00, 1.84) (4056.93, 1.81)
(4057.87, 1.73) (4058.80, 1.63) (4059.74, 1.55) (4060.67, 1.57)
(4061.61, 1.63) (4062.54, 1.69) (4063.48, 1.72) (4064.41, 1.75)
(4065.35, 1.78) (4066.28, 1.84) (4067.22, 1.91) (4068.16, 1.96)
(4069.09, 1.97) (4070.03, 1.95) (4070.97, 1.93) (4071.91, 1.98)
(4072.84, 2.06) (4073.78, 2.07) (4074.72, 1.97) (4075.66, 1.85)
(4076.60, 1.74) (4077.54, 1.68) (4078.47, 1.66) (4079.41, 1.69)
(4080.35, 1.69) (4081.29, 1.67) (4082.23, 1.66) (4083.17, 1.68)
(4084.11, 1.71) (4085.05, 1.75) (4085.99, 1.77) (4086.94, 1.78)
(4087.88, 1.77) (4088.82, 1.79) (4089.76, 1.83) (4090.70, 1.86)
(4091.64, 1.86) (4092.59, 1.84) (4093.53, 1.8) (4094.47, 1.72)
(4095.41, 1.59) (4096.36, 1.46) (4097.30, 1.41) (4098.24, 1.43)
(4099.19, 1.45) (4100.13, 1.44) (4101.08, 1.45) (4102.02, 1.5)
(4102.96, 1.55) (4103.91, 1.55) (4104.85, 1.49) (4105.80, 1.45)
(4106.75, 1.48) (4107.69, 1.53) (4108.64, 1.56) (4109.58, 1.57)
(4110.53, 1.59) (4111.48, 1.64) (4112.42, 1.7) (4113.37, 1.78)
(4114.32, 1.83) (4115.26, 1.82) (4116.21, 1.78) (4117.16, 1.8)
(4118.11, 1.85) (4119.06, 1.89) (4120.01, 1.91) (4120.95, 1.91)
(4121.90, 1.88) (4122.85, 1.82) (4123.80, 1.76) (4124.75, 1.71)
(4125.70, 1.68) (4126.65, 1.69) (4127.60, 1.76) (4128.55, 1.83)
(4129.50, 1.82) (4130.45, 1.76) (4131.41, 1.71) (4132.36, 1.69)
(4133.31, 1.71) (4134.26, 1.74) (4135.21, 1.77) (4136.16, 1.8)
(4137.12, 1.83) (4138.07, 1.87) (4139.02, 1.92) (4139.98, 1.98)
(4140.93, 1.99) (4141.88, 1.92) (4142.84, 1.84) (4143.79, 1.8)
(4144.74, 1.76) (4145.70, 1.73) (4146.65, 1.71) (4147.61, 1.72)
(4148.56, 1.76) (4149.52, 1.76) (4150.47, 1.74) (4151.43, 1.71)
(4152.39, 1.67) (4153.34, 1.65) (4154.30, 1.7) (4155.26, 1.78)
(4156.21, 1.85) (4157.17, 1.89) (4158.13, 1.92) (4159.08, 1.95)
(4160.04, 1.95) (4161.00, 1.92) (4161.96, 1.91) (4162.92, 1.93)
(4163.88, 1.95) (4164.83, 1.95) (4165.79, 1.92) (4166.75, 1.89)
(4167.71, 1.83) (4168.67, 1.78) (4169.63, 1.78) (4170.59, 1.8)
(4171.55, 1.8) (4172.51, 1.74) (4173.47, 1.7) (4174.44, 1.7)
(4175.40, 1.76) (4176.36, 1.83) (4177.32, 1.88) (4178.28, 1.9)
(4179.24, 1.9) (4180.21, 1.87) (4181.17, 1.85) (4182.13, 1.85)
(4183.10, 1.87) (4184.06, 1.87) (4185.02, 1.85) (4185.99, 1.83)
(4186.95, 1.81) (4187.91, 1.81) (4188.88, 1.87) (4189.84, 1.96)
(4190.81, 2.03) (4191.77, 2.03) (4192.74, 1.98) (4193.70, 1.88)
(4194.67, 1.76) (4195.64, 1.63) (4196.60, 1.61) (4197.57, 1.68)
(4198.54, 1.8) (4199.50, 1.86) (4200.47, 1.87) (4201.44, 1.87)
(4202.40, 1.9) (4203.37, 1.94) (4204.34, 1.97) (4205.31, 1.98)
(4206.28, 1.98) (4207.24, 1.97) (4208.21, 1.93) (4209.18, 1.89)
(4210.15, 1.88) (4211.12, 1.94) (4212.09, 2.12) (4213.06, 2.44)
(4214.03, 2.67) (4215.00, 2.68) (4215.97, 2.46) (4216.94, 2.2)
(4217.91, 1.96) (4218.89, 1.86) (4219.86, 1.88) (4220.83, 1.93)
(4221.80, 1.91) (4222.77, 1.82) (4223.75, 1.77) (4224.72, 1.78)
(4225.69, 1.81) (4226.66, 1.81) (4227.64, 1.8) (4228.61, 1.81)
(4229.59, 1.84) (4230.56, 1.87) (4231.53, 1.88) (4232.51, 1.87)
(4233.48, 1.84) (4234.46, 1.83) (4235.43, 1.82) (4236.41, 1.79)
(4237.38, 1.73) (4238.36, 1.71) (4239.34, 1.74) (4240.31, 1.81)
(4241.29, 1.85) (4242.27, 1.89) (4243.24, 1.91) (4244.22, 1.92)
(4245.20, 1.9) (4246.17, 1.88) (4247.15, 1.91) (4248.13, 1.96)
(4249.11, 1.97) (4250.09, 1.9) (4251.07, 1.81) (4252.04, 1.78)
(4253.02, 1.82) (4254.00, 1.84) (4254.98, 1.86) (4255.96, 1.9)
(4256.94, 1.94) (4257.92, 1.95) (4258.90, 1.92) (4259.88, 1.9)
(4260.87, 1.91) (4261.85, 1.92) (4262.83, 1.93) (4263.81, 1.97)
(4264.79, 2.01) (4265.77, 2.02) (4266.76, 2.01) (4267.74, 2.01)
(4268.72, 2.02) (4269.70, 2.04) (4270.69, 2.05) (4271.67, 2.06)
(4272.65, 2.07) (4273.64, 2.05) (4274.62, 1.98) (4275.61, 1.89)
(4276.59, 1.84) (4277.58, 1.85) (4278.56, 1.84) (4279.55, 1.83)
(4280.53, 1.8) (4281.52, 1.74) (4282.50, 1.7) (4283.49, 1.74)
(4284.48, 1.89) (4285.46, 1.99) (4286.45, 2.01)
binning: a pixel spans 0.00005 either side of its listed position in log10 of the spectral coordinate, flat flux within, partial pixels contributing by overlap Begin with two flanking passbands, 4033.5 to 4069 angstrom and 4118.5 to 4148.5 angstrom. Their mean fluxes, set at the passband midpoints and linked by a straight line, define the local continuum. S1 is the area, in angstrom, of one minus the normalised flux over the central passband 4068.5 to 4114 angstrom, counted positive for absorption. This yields 3.3 angstrom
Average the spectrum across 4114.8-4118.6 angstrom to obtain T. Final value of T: 1.81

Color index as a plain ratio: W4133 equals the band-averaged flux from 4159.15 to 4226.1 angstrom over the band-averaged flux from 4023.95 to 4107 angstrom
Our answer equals 1.07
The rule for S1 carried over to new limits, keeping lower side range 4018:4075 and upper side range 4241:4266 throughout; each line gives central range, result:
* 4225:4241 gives 0.8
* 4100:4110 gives 2.0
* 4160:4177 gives 0.5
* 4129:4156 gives 1.5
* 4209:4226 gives -1.5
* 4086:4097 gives 0.7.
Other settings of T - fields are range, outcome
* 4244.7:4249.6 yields 1.92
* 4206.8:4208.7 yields 1.95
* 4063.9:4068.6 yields 1.85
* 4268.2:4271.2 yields 2.04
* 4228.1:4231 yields 1.84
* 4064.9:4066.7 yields 1.82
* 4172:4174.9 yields 1.71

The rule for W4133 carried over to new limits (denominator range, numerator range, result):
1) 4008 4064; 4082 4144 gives 0.91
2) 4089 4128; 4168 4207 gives 1.10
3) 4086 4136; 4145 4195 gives 1.08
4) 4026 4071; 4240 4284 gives 1.03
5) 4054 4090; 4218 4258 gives 1.04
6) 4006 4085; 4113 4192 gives 0.97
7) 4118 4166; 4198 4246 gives 1.06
